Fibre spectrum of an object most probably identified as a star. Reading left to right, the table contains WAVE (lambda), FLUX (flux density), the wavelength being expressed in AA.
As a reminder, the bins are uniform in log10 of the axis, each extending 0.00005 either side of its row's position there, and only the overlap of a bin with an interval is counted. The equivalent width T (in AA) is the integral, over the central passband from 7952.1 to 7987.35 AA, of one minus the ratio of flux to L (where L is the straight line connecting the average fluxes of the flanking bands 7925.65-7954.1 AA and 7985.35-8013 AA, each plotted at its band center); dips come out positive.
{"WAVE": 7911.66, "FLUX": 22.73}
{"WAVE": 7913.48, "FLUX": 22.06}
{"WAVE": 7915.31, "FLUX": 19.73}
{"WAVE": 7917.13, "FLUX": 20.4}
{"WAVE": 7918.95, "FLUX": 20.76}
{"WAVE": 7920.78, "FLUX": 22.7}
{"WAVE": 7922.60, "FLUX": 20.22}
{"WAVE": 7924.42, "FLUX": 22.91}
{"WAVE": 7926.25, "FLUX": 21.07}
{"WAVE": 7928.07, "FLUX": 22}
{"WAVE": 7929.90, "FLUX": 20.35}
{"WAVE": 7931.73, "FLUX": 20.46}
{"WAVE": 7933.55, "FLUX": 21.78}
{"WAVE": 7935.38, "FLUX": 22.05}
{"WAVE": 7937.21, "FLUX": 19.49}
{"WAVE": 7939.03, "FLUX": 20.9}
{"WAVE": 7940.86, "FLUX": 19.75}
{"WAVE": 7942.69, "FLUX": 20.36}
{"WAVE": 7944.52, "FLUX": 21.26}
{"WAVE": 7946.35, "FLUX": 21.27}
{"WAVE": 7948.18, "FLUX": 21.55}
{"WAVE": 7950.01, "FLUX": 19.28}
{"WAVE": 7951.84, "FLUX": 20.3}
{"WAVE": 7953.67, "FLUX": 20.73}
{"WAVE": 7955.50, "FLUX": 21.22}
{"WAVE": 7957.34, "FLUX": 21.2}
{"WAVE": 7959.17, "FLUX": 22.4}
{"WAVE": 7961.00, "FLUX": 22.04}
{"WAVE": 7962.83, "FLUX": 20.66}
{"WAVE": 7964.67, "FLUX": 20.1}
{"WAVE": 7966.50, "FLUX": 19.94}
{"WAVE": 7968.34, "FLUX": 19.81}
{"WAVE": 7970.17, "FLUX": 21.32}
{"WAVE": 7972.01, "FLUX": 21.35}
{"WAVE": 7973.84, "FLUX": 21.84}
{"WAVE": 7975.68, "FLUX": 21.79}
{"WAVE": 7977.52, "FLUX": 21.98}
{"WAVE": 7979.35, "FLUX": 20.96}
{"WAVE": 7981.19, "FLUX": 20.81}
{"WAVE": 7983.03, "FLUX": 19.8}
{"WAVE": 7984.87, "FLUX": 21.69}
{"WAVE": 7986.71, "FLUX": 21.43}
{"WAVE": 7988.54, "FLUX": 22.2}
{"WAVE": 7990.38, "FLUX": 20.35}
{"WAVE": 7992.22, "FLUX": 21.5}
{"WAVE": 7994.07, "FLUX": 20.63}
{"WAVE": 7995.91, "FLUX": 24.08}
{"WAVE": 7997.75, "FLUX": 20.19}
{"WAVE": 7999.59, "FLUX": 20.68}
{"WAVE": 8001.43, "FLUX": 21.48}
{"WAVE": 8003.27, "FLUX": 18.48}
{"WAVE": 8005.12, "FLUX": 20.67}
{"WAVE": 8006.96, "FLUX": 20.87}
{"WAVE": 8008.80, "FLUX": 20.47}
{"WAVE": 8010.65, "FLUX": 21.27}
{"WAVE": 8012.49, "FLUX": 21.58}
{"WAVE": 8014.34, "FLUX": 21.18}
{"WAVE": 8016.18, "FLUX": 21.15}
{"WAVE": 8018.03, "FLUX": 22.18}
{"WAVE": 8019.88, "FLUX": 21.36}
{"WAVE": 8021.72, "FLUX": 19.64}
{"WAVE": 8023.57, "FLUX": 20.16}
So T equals -0.3 AA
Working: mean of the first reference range 20.8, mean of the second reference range 21.1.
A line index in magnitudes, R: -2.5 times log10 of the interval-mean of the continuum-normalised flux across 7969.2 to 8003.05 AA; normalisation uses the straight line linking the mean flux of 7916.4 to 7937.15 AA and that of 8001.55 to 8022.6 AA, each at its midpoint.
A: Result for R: -0.02 mag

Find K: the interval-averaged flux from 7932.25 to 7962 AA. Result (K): 21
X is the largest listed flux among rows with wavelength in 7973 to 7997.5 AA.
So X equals 24.08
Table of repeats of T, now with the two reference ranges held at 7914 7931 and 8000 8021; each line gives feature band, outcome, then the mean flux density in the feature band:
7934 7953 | 0.4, 20.7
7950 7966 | 0.1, 21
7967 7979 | -0.1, 21.3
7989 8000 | -0.2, 21.3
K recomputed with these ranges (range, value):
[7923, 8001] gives 21.1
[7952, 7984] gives 21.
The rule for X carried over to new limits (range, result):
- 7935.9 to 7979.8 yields 22.4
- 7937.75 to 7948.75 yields 21.55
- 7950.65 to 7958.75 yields 21.22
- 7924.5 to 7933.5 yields 22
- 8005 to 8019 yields 22.18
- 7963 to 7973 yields 21.35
